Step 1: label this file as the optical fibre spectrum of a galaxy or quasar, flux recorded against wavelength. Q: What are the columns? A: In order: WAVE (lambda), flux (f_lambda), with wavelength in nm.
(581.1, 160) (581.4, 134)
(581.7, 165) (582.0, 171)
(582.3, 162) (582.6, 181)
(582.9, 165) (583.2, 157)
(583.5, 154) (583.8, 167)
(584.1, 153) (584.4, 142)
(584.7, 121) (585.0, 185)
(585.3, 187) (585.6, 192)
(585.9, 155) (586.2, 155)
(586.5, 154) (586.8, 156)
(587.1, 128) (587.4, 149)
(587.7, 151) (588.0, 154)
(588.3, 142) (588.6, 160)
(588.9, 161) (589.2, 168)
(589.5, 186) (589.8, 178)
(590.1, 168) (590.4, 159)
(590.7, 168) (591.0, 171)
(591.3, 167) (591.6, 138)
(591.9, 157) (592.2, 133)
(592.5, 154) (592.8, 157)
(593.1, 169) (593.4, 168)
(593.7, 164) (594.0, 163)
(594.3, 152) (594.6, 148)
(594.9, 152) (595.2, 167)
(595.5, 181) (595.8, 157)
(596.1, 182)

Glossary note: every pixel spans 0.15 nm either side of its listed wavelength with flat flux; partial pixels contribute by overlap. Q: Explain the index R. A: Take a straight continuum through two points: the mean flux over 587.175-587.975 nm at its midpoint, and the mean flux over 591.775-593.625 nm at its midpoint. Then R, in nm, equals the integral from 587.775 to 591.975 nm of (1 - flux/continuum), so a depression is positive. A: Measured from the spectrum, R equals -0.29 nm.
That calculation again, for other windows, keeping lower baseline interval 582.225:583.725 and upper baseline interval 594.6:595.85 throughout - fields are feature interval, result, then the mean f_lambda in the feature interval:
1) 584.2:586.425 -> 0.026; 162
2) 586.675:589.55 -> 0.160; 154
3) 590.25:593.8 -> 0.098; 159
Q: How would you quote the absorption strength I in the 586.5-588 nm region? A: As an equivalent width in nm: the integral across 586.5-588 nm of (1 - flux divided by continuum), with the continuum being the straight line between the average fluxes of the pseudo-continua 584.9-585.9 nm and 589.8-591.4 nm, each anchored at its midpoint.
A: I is 0.25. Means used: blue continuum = 183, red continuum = 168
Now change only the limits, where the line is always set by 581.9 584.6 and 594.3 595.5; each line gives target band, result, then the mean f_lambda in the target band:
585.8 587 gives 0.045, 154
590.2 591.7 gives -0.024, 162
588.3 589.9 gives -0.083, 168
